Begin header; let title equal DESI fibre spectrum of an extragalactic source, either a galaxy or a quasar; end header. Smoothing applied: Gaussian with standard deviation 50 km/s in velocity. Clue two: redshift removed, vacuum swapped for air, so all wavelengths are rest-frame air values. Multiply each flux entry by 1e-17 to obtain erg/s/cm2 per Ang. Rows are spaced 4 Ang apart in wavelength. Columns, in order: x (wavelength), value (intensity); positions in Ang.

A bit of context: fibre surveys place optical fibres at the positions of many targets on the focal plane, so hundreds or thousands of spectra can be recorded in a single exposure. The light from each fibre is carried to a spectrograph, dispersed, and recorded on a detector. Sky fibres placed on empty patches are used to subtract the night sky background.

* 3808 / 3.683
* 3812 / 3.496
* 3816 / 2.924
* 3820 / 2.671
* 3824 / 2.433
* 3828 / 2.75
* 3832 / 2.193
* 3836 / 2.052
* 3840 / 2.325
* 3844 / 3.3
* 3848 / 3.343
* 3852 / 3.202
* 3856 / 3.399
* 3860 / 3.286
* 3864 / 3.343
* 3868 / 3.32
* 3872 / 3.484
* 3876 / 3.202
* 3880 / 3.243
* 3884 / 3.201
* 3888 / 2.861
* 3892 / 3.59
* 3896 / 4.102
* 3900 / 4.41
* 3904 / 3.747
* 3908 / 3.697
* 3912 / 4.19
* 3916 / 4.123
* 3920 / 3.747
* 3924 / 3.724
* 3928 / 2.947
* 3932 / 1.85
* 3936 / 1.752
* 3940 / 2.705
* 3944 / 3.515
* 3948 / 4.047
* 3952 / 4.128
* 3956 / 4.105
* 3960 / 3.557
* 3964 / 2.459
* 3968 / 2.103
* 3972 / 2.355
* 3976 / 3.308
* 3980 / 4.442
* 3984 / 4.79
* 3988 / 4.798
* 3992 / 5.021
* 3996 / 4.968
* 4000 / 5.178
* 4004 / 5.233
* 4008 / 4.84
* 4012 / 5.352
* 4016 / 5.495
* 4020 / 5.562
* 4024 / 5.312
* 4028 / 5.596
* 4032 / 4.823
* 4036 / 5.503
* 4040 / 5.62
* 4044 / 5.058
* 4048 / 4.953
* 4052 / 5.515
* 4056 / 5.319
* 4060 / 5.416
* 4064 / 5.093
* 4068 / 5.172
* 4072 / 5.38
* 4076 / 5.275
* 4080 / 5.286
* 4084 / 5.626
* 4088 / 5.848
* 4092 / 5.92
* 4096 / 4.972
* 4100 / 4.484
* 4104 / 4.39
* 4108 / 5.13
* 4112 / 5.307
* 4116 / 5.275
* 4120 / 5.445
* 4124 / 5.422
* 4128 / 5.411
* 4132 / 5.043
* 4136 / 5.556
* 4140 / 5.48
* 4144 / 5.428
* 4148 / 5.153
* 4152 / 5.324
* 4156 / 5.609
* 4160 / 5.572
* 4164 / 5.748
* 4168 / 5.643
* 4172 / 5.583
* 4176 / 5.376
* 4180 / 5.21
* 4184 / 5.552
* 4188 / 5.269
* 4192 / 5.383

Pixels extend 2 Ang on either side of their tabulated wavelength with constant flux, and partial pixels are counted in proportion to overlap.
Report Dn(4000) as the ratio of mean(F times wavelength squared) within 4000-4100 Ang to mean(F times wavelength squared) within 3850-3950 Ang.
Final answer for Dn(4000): 1.69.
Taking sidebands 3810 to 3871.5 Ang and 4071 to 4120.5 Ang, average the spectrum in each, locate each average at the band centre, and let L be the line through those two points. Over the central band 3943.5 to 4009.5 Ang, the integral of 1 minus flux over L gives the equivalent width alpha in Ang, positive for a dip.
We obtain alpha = 2.1 Ang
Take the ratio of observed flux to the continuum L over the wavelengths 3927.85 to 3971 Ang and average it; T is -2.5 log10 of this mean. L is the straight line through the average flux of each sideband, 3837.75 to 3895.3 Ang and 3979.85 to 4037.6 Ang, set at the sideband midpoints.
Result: 0.40 mag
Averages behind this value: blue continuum 3.24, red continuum 5.15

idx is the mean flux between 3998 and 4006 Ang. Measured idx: 5.21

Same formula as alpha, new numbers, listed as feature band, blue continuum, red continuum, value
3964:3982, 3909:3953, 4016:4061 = 5.0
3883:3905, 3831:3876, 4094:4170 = -1.9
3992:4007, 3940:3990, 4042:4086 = -3.3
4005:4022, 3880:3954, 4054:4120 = -3.2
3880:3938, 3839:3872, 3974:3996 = 5.0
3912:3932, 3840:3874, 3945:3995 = 0.3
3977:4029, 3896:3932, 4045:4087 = -4.7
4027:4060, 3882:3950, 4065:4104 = -3.2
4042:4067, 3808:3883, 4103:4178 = -2.8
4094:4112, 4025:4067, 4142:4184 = 1.9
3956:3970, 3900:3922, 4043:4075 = 4.7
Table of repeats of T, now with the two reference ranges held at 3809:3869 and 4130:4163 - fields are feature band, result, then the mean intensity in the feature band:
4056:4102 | -0.10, 5.32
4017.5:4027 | -0.23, 5.46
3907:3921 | -0.12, 3.97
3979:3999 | -0.17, 4.84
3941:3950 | 0.04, 3.66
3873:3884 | 0.01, 3.24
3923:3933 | 0.27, 2.85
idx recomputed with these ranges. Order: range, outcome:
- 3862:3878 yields 3.34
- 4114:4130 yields 5.39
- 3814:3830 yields 2.69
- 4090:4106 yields 4.94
